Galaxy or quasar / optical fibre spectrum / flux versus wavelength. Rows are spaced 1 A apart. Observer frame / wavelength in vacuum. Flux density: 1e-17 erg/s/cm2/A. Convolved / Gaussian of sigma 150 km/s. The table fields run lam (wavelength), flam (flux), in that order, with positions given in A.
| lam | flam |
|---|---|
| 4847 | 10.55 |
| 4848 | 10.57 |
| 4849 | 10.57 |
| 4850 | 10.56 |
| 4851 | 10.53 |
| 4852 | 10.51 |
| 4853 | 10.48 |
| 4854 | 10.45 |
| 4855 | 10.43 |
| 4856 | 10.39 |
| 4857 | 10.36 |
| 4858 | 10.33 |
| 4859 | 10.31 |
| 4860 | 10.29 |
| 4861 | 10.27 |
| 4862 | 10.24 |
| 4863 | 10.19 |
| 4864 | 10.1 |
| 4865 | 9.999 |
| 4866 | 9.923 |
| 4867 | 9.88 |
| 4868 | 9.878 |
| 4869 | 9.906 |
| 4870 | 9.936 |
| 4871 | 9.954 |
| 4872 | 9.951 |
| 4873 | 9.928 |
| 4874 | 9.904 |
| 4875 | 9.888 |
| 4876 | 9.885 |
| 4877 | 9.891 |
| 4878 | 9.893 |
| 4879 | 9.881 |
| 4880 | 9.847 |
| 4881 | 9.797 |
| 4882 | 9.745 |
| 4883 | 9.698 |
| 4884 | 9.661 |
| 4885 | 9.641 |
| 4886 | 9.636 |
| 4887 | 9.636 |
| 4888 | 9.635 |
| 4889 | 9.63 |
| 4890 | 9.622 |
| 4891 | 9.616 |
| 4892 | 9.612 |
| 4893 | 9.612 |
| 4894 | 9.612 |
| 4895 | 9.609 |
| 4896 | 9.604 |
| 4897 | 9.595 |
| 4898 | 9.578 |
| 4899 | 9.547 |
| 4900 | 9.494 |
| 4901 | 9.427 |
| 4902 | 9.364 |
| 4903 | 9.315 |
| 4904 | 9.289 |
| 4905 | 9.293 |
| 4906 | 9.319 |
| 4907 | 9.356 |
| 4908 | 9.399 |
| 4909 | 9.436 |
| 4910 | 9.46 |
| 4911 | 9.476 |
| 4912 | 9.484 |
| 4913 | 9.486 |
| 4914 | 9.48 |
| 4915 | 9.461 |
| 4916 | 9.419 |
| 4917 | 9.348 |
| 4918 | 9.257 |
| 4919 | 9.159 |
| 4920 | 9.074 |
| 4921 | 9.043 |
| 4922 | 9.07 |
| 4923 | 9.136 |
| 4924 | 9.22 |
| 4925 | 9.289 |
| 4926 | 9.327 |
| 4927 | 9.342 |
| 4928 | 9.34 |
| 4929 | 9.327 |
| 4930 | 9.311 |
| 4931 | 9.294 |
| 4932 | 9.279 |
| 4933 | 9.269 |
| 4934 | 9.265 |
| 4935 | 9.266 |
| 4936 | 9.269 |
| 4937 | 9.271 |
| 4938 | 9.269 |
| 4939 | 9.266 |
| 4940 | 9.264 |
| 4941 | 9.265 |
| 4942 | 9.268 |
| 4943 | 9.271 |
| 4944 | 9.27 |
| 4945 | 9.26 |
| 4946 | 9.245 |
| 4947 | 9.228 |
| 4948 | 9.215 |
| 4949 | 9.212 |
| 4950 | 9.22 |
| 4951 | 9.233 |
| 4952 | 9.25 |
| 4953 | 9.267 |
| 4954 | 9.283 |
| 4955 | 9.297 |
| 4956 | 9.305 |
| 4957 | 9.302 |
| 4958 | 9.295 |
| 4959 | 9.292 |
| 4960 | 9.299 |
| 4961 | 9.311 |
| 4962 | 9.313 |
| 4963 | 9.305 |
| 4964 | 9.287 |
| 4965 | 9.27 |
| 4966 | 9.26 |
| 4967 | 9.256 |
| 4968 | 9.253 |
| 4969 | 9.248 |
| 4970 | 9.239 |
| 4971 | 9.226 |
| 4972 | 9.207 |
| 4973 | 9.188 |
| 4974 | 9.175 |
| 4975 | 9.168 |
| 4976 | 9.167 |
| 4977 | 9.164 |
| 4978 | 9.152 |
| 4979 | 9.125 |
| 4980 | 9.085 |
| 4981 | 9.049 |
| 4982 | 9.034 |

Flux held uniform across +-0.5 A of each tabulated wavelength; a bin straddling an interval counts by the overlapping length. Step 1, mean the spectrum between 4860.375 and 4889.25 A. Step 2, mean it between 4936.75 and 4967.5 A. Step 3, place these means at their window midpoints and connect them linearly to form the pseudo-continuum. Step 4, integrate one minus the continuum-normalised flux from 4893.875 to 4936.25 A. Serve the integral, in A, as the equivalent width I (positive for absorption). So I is 0.9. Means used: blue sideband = 9.88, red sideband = 9.27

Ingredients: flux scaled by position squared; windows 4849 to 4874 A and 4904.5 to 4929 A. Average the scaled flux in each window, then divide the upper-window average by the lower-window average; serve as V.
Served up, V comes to 0.93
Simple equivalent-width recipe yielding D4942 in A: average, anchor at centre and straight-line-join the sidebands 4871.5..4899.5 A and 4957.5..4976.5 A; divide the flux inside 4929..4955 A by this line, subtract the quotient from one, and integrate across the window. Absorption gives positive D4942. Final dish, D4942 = 0.37 A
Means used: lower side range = 9.72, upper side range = 9.25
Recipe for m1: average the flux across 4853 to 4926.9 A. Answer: 9.69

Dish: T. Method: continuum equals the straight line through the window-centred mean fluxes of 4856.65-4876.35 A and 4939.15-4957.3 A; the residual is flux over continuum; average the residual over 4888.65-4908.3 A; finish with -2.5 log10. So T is 0.03 mag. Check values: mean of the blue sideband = 10.1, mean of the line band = 9.49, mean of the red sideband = 9.26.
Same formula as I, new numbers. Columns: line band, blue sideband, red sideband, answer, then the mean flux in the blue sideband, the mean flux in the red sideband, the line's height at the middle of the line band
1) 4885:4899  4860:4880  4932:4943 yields 0.2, 9.98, 9.27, 9.75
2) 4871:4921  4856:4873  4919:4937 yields 0.5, 10.1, 9.24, 9.67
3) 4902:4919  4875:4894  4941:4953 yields 0.2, 9.72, 9.24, 9.52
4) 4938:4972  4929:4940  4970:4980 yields -0.1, 9.28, 9.17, 9.22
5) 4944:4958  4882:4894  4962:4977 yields 0.1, 9.64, 9.23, 9.32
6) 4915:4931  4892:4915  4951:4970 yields 0.3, 9.47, 9.28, 9.4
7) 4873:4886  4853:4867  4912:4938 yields 0.2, 10.2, 9.28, 9.96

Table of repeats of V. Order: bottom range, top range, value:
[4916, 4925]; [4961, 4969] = 1.03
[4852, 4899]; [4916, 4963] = 0.96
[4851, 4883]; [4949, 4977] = 0.95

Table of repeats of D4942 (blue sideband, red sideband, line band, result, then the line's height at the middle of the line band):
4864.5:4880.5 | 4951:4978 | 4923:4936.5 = 0.3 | 9.5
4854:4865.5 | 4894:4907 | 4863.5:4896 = 0.3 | 9.87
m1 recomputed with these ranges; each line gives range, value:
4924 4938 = 9.29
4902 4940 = 9.31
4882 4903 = 9.59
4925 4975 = 9.27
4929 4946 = 9.27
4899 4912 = 9.4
